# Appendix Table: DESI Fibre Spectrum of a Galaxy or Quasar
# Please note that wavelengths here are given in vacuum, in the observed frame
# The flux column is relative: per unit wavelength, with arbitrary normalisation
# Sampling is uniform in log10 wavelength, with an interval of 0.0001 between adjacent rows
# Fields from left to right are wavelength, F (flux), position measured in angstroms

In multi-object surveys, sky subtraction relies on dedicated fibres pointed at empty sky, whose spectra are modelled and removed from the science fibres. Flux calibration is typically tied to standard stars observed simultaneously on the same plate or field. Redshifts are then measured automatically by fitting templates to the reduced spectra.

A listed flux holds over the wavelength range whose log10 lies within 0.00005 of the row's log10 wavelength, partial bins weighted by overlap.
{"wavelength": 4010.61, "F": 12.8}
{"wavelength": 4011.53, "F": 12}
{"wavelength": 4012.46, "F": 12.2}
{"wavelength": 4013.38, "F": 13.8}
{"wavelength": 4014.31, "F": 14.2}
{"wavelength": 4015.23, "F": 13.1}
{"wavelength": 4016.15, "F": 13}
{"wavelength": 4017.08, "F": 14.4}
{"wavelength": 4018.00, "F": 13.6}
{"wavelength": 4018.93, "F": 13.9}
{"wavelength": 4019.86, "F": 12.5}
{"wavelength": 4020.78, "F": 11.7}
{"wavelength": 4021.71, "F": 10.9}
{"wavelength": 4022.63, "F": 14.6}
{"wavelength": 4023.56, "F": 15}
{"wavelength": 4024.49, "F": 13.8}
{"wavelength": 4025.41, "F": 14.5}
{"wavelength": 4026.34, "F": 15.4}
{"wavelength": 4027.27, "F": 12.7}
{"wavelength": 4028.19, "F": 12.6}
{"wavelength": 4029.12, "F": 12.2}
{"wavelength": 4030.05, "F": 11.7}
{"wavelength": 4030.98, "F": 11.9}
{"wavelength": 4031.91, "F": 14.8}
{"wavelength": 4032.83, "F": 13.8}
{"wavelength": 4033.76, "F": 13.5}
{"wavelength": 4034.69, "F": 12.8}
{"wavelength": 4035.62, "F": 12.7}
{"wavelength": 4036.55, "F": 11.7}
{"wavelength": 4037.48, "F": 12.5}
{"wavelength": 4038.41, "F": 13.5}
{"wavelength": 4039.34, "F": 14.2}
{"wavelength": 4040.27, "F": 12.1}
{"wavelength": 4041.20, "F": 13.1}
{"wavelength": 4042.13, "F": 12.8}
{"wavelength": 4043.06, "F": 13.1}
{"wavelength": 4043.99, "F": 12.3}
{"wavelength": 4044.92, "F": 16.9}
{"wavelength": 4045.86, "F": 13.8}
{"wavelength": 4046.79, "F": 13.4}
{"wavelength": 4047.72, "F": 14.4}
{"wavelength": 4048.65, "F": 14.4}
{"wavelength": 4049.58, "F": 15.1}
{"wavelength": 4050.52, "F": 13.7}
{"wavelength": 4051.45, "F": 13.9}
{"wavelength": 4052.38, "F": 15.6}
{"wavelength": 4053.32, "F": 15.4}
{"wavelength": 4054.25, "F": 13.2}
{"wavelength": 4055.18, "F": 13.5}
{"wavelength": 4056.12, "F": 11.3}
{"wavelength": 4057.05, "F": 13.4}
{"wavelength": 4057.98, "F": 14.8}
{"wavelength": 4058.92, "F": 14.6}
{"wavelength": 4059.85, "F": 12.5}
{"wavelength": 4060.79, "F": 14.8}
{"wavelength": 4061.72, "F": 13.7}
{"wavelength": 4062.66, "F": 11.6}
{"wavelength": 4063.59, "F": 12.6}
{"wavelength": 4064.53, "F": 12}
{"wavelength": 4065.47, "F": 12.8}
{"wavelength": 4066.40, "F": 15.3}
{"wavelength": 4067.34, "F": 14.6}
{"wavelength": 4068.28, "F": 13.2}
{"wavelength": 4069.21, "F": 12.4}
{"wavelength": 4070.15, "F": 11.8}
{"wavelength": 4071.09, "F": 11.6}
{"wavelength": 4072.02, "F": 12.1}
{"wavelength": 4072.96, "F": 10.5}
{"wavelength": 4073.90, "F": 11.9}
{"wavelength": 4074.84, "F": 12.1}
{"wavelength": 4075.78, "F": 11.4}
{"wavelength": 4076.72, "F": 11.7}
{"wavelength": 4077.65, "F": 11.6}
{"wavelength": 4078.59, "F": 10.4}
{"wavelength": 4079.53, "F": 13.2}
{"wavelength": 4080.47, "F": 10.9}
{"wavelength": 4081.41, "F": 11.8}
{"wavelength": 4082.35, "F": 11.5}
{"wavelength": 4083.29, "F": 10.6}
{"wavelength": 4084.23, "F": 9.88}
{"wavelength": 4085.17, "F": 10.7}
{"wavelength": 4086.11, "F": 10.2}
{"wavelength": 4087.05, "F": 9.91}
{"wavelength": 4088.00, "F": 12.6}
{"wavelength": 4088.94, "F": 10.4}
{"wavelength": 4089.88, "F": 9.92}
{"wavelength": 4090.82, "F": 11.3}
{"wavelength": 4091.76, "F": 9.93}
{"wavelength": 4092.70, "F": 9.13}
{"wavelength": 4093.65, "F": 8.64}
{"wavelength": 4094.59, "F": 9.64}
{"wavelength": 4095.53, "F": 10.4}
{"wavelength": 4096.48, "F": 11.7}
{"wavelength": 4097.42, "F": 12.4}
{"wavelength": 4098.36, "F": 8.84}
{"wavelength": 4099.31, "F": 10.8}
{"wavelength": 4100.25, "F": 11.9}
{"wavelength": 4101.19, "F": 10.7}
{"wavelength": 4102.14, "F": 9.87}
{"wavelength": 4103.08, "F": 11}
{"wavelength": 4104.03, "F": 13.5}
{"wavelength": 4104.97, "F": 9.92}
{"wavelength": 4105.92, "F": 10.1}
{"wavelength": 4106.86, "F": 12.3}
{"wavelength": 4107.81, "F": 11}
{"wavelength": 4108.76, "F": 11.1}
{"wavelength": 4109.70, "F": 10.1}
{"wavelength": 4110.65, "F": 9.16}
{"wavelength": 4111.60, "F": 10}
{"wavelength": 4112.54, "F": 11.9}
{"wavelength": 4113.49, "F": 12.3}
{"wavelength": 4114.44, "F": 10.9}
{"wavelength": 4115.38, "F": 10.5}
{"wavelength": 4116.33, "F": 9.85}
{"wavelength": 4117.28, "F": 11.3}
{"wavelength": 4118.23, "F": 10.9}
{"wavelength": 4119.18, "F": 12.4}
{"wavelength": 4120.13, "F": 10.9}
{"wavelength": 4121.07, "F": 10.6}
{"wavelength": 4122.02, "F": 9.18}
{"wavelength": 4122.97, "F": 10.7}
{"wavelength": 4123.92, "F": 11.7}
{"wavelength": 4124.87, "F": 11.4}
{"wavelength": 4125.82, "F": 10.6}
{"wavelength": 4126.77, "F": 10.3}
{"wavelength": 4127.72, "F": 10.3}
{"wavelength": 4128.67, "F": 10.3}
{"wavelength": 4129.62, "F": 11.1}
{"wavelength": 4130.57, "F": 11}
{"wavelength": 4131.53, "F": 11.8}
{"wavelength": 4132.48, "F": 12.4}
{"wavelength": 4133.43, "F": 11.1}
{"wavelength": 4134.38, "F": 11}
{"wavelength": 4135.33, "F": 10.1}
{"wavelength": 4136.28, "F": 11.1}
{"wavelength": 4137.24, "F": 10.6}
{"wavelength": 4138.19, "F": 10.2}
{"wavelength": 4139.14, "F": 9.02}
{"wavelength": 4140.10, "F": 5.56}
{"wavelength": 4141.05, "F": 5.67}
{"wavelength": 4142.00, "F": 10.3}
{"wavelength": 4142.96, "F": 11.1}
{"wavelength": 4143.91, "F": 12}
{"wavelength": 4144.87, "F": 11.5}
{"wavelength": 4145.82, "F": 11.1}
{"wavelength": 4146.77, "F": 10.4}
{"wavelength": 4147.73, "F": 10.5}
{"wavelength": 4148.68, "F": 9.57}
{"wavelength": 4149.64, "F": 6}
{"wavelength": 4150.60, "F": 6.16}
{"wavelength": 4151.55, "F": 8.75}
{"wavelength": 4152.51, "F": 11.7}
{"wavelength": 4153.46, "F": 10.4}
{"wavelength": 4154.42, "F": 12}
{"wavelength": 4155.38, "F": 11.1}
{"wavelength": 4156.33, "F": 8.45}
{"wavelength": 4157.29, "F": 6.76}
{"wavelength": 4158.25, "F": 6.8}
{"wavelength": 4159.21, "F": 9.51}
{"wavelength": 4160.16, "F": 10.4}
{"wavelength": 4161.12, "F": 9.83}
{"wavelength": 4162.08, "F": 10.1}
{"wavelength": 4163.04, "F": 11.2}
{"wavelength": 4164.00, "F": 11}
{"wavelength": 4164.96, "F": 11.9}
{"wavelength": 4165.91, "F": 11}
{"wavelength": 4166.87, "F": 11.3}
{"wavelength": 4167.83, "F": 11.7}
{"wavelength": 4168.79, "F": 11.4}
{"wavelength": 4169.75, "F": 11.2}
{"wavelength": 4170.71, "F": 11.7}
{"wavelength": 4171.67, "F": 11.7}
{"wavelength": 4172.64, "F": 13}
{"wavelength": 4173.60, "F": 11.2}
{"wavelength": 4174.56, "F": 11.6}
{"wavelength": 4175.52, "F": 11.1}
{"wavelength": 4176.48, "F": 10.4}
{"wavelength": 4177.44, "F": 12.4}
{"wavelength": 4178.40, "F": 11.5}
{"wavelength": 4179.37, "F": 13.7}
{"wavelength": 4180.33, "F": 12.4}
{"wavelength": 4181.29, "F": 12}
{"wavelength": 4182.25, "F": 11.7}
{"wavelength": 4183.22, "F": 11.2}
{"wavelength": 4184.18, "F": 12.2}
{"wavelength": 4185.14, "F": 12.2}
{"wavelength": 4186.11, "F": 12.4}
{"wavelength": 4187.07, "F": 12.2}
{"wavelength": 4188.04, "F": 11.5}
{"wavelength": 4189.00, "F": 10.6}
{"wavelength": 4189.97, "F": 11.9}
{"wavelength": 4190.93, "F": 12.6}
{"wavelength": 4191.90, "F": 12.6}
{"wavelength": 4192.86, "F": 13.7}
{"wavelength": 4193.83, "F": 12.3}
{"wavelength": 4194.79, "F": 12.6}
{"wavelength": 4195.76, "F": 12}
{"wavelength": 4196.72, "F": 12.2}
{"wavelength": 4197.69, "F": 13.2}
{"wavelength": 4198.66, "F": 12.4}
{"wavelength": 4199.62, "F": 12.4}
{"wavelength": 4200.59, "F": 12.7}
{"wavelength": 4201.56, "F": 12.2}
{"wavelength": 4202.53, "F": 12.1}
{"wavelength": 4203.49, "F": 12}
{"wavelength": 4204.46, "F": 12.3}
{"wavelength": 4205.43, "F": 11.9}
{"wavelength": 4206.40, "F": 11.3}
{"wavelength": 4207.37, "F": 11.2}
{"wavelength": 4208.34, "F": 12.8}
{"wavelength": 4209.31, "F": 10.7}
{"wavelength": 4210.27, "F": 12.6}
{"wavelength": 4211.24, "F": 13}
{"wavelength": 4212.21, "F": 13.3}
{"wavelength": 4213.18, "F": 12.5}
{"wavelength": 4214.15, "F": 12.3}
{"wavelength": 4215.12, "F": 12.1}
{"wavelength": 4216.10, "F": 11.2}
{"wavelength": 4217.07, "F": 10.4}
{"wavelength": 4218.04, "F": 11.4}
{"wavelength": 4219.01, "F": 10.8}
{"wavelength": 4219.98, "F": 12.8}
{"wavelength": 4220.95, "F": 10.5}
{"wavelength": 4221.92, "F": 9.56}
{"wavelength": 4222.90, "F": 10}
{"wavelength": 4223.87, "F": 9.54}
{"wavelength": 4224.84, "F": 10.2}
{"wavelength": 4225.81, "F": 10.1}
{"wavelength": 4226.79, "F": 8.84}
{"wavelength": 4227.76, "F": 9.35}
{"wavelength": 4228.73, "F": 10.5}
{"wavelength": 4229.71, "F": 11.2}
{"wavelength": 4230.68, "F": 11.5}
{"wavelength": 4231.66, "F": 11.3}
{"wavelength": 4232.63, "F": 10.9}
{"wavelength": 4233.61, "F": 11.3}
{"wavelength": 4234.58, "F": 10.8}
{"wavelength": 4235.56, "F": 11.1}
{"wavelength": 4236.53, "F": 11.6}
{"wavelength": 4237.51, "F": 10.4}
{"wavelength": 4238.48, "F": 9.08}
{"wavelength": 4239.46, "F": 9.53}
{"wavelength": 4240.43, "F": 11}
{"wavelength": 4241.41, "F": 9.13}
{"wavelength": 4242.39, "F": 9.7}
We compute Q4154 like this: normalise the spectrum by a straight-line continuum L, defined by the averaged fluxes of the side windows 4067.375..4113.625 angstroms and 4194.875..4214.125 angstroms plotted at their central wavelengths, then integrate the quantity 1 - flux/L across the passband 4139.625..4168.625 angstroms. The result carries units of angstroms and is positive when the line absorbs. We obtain 4.7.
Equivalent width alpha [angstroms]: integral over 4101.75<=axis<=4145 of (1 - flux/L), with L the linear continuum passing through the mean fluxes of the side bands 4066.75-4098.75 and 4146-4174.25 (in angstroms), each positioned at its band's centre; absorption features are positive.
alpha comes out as 0.20 angstroms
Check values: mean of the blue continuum 11.2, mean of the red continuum 10.3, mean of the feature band 10.6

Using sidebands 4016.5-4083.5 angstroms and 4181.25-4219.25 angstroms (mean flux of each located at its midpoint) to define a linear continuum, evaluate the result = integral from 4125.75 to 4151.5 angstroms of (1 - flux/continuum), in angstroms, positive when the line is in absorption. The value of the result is 5.13 angstroms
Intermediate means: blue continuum 13.1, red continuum 12.1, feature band 10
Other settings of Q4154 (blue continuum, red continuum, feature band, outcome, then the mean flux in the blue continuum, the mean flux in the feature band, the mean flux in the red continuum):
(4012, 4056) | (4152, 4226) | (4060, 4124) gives 7.4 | 13.5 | 11.3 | 11.5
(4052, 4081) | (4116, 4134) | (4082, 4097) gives 2.1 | 12.8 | 10.4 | 10.9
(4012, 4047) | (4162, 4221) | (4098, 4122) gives 3.3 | 13.3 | 10.9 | 11.9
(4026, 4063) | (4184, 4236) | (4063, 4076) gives 0.7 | 13.5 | 12.5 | 11.6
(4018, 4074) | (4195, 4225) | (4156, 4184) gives 2.6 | 13.3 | 11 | 11.8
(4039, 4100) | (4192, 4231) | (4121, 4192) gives 6.8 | 12.3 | 10.7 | 11.6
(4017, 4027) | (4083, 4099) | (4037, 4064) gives -3.1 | 13.6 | 13.7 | 10.4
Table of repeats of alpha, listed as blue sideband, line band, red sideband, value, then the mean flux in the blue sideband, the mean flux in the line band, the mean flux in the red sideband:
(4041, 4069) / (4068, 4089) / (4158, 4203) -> 3.05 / 13.7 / 11.4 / 11.7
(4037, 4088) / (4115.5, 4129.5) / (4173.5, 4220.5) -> 1.91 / 12.8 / 10.7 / 12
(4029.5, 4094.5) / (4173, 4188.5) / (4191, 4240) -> -0.23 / 12.5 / 11.9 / 11.5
